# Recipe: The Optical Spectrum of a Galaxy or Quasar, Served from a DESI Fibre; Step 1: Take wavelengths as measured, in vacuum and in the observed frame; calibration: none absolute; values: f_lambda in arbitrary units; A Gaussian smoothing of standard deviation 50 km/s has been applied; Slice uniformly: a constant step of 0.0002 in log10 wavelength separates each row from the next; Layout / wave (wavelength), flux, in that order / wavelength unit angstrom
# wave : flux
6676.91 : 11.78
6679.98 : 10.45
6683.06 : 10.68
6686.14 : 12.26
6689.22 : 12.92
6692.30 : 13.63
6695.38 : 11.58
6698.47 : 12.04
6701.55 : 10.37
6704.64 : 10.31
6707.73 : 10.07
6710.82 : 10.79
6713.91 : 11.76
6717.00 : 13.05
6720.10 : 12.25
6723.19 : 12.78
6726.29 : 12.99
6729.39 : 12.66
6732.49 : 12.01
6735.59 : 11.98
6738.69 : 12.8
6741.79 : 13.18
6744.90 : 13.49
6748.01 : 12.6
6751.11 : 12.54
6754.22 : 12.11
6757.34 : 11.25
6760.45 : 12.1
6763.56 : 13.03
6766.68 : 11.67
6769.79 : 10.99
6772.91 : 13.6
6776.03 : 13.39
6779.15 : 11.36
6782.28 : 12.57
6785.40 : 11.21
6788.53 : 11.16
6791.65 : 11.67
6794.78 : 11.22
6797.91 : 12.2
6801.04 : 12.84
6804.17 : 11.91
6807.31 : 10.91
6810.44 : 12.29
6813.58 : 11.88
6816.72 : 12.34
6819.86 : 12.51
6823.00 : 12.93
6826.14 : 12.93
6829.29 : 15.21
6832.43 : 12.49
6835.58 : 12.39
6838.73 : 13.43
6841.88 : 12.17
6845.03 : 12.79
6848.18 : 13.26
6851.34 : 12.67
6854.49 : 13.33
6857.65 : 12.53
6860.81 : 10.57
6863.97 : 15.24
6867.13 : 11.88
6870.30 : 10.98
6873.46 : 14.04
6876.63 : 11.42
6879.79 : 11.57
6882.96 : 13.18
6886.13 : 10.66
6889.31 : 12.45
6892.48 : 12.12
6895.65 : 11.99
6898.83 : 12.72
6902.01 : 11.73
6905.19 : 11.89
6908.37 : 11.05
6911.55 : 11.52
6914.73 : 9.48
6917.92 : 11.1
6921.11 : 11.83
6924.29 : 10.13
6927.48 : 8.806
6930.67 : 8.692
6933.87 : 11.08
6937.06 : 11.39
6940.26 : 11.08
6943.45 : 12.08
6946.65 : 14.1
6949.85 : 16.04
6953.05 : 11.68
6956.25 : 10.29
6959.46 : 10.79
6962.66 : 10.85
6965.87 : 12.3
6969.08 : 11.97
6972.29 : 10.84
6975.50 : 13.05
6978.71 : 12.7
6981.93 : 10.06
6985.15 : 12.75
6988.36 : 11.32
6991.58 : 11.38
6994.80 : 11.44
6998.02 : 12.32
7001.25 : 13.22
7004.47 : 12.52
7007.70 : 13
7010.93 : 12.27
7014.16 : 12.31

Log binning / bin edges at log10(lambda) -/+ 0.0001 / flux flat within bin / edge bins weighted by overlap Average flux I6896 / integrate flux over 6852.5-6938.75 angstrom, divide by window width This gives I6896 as 11.6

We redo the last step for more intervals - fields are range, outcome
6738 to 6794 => 12.2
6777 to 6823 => 11.9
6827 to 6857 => 13.1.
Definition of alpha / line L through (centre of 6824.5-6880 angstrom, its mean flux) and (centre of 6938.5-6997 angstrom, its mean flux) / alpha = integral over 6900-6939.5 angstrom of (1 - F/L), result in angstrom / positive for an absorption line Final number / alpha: 4.9 angstrom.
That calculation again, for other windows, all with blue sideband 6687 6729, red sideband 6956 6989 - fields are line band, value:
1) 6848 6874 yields -2.0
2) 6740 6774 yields -1.6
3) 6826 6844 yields -2.1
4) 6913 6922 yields 0.7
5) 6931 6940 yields 0.6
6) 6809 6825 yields -0.8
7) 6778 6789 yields 0.2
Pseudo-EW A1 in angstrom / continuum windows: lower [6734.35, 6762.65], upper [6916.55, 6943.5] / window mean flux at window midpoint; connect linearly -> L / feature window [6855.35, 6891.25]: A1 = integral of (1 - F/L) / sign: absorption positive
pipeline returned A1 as -3.4 angstrom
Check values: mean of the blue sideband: 12.5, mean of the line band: 12.2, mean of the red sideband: 10.6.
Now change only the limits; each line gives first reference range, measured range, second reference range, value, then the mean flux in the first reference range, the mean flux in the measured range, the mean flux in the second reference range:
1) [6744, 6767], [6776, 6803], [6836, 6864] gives 1.3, 12.4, 11.9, 12.7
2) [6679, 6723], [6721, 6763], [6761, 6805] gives -2.3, 11.6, 12.5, 12.1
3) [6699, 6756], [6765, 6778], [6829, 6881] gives -0.1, 12.1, 12.4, 12.7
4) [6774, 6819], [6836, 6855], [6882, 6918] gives -1.7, 12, 12.9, 11.7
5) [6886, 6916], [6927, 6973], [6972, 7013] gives 1.3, 11.6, 11.5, 12.1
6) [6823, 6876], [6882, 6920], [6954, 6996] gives 2.1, 12.8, 11.6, 11.5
